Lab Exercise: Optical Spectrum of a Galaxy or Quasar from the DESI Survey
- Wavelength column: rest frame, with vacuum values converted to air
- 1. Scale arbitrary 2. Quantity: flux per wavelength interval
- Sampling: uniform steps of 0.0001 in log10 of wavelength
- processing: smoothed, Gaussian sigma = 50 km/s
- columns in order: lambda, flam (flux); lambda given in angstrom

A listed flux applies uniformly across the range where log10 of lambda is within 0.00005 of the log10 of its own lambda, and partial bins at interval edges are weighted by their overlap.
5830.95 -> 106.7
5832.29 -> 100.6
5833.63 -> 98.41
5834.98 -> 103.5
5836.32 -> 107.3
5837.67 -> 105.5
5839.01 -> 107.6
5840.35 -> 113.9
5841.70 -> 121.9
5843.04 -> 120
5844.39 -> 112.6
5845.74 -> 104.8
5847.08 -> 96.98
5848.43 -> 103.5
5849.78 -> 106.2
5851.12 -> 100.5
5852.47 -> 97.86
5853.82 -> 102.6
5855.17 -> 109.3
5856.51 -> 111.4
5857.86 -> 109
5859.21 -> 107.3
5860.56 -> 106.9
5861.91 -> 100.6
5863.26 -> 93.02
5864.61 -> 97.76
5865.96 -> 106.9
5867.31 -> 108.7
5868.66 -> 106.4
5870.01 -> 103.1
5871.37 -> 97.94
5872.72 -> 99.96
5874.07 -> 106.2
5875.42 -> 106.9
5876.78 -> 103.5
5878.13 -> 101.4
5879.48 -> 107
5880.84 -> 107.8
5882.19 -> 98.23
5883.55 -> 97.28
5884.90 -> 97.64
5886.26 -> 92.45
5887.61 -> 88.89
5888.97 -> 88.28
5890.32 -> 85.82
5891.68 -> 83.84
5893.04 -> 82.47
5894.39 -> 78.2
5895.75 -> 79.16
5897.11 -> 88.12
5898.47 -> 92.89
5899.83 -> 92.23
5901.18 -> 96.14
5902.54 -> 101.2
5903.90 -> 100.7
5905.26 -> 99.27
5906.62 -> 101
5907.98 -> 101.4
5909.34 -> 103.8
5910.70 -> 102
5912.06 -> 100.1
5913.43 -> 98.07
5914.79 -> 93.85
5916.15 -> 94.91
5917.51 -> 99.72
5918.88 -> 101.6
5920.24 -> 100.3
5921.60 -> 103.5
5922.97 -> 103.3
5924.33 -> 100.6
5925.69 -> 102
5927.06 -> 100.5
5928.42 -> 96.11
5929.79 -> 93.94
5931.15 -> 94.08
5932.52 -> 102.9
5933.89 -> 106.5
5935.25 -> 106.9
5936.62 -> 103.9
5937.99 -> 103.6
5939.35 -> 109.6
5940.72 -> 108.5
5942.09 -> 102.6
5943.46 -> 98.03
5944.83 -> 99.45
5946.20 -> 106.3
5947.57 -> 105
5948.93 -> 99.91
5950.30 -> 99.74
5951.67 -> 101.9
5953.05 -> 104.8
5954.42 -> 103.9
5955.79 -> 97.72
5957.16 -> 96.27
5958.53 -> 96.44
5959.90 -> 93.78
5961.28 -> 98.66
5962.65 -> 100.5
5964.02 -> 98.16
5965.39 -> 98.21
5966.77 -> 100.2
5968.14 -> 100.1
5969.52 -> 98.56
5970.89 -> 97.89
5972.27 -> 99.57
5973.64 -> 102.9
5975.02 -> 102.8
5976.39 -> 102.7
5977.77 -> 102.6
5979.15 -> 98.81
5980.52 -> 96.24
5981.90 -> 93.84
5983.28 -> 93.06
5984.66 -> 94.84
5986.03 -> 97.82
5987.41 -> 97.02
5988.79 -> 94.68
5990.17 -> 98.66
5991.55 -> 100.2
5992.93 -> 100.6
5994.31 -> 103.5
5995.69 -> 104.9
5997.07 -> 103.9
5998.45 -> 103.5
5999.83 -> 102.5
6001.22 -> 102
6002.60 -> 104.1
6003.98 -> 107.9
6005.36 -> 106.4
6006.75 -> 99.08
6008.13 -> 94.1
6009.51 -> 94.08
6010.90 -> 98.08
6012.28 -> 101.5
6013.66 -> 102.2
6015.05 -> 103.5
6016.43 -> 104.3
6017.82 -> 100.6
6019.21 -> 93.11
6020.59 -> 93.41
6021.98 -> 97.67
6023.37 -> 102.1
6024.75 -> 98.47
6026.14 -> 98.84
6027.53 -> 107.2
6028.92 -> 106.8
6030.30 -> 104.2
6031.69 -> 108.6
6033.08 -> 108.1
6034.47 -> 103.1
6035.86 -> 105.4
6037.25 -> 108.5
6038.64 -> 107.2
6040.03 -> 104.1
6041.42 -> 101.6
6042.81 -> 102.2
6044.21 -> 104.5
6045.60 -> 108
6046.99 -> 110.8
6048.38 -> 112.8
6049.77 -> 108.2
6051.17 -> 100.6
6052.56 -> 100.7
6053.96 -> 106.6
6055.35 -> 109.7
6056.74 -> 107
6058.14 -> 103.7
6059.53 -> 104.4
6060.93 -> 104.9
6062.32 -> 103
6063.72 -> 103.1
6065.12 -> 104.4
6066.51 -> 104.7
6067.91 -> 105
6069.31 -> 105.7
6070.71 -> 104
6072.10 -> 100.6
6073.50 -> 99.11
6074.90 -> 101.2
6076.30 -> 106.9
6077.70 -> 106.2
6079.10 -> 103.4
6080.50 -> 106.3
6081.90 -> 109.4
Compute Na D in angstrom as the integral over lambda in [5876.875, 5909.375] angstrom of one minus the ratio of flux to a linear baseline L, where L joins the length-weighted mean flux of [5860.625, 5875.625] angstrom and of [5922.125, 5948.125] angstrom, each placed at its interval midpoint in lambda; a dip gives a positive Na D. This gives 2.57 angstrom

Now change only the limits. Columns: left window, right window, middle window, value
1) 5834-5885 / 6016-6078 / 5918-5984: 2.48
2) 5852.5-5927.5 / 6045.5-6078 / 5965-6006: 0.79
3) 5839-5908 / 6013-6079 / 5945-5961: 0.25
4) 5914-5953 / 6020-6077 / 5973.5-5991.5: 0.81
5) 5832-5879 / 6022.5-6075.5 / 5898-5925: 1.46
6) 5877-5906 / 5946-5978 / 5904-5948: -2.06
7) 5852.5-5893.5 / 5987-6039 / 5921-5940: -0.19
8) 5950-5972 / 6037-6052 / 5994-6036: 0.67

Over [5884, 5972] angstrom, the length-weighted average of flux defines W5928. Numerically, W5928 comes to 98.1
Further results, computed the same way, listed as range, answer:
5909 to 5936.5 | 100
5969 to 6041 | 101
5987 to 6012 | 101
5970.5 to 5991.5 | 98.3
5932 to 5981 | 101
